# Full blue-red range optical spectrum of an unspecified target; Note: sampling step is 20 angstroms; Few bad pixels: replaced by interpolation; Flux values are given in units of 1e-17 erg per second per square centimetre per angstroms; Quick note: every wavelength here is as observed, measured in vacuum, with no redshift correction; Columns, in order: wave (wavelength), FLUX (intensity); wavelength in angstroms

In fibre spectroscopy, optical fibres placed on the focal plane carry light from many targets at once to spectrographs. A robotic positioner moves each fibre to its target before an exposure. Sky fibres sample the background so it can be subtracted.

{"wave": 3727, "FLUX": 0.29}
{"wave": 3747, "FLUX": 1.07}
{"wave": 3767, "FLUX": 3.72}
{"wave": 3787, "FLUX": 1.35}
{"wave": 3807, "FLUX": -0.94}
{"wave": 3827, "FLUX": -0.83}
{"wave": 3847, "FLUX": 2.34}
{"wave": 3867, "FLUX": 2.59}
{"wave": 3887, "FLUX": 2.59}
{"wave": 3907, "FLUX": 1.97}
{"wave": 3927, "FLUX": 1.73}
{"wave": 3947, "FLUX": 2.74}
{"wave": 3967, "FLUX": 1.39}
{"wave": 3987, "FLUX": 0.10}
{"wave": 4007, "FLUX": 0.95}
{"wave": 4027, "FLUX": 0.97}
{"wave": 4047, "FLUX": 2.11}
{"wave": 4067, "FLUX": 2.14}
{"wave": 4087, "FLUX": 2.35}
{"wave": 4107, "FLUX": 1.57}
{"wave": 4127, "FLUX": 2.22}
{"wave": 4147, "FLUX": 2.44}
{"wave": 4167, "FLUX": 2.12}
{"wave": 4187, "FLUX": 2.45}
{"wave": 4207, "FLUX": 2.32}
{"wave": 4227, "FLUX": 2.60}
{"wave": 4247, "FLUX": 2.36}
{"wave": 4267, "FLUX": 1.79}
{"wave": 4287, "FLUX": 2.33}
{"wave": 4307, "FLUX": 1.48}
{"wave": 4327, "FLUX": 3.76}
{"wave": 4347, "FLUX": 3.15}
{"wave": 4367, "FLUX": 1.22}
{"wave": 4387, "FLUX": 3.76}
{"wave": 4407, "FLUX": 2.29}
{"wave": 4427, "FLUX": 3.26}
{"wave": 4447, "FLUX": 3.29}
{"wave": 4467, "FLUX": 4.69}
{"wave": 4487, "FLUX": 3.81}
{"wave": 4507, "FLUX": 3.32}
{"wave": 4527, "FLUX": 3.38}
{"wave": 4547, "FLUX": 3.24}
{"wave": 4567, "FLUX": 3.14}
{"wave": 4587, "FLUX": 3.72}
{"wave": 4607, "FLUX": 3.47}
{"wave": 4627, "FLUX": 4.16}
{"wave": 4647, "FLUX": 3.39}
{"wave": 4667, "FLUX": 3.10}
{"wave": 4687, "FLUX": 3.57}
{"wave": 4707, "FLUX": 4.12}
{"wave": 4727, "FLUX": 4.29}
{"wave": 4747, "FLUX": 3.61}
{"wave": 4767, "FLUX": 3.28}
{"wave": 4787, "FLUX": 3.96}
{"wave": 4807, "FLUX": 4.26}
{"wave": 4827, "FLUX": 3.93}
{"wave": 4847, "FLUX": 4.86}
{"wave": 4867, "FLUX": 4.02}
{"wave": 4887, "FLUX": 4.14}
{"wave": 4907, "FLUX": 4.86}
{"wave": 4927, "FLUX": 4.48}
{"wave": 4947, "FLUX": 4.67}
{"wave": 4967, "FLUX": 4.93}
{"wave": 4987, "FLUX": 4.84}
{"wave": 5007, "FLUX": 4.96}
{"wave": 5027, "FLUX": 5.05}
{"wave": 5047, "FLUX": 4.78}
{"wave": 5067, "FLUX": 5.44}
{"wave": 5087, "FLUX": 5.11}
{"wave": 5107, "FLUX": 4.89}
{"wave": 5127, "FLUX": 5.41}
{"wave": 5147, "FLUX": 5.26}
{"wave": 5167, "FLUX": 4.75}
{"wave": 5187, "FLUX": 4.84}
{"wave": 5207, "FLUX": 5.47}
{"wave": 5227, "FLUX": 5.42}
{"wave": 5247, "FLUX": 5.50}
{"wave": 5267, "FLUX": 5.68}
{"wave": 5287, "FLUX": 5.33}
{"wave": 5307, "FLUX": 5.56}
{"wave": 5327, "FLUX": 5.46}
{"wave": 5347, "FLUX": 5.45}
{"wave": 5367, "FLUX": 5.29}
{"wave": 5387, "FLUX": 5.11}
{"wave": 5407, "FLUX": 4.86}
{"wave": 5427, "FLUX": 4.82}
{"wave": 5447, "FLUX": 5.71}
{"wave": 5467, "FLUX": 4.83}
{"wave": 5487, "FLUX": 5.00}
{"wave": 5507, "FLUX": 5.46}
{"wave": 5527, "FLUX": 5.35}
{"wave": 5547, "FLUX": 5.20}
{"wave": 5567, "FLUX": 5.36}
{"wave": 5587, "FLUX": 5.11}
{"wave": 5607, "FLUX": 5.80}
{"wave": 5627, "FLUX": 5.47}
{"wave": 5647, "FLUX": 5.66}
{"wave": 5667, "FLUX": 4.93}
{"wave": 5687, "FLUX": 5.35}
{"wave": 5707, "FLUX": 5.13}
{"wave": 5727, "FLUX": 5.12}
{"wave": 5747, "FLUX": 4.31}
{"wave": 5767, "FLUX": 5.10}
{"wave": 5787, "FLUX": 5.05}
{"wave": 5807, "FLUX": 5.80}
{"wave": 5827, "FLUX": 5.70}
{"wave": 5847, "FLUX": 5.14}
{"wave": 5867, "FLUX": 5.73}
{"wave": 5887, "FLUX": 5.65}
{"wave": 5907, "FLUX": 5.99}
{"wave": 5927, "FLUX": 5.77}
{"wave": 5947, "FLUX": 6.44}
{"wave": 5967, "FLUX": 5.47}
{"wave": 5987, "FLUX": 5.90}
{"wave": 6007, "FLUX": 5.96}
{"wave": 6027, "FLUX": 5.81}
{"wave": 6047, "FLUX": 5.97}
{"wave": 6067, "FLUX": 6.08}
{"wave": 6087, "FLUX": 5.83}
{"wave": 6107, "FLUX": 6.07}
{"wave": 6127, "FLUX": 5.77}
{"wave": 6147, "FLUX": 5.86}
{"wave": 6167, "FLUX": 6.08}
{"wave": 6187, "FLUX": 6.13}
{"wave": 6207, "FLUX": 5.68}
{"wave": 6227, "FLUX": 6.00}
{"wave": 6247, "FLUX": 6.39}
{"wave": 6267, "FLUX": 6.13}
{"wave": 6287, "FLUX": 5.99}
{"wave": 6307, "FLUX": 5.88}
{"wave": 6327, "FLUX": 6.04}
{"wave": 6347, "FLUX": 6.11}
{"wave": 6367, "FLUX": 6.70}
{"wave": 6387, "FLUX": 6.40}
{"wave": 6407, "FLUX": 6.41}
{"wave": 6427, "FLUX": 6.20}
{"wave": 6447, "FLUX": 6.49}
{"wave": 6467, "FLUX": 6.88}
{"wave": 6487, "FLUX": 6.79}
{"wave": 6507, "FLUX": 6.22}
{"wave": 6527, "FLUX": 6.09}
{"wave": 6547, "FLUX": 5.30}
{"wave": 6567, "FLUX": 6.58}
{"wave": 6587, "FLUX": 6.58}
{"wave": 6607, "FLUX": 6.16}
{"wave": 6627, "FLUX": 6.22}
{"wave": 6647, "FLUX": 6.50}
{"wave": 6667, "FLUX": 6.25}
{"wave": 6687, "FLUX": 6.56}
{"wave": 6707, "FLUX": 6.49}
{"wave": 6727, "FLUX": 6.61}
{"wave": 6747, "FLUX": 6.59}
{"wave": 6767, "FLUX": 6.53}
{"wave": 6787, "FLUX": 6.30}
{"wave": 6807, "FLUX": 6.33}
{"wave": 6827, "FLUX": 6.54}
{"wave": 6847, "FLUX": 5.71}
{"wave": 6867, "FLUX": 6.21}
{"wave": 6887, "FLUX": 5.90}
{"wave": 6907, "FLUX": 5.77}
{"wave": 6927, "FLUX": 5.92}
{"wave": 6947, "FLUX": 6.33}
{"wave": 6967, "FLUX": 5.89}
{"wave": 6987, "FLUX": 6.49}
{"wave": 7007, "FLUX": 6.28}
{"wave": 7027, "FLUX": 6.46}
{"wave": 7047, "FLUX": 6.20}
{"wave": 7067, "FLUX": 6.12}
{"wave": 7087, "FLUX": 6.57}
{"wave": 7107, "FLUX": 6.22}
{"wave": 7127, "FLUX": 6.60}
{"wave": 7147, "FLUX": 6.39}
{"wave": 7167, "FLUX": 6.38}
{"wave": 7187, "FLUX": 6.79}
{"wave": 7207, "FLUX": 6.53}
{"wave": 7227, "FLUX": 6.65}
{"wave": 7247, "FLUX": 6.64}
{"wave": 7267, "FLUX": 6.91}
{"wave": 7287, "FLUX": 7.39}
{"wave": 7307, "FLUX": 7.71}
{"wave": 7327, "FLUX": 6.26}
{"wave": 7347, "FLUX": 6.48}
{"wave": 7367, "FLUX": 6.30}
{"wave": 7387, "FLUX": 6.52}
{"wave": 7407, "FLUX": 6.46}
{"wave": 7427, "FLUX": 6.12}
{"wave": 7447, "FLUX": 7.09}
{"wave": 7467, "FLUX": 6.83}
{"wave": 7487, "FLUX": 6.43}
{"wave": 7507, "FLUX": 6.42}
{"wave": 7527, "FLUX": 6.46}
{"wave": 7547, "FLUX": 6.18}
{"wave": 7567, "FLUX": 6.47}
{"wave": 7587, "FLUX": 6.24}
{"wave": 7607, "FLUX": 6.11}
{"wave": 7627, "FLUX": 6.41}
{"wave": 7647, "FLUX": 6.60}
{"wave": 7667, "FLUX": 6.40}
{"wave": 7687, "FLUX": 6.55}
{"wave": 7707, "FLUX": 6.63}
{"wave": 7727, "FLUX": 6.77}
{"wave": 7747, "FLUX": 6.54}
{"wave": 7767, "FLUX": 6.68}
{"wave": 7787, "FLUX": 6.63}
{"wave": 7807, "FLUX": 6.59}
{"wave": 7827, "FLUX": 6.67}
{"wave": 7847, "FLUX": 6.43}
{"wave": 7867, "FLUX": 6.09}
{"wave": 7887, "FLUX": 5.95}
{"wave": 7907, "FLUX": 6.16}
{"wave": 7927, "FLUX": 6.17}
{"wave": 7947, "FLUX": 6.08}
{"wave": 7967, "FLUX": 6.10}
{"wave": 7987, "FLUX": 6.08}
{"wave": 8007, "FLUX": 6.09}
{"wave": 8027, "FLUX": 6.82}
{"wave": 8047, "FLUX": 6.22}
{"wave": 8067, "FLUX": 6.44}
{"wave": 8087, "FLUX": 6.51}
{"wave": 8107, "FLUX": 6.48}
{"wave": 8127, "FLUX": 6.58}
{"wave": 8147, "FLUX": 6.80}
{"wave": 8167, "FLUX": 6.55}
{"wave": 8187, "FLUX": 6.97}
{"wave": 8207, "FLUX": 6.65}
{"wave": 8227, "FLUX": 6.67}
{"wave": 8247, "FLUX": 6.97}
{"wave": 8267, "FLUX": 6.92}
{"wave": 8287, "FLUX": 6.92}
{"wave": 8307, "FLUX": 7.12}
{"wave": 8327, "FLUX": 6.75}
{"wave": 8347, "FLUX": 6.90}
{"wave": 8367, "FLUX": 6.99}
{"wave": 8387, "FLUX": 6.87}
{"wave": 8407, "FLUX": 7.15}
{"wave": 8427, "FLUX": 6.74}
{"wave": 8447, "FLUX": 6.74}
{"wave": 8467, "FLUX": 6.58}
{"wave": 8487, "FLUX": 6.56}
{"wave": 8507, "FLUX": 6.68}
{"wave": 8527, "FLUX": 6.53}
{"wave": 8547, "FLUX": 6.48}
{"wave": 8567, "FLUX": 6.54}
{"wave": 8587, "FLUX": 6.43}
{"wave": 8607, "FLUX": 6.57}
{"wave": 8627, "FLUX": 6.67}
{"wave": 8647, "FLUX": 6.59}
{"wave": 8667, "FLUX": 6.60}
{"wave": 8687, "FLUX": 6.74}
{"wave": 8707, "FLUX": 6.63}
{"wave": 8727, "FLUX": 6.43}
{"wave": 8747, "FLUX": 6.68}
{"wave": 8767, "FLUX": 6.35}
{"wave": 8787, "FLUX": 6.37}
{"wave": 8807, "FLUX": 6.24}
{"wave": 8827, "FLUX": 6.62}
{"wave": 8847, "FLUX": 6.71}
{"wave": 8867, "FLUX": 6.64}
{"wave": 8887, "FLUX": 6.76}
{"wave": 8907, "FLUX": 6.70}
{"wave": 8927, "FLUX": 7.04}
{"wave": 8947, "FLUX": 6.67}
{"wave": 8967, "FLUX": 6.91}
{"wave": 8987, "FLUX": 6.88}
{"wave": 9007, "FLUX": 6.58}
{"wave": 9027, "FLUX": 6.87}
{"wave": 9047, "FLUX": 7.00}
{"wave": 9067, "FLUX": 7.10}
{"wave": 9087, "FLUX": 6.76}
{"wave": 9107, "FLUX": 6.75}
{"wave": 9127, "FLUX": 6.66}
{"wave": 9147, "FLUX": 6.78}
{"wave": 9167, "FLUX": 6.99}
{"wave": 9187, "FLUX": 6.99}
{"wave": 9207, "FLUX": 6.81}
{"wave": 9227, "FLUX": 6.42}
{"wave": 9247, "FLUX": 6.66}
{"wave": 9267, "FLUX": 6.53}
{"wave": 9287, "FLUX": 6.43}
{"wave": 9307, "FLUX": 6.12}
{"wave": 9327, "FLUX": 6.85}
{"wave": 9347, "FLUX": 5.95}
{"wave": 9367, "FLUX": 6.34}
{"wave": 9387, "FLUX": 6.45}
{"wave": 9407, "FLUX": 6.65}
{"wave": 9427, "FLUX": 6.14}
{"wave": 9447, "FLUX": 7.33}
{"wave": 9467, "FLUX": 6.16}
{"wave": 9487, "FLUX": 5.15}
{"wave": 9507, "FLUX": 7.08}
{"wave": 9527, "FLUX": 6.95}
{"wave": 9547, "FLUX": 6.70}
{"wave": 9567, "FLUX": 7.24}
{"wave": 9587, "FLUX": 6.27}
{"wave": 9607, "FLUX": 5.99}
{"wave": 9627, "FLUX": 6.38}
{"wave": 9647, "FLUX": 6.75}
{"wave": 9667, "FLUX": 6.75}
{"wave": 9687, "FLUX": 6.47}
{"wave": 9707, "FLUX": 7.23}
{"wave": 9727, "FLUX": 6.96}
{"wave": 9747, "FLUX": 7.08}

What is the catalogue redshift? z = 0.110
